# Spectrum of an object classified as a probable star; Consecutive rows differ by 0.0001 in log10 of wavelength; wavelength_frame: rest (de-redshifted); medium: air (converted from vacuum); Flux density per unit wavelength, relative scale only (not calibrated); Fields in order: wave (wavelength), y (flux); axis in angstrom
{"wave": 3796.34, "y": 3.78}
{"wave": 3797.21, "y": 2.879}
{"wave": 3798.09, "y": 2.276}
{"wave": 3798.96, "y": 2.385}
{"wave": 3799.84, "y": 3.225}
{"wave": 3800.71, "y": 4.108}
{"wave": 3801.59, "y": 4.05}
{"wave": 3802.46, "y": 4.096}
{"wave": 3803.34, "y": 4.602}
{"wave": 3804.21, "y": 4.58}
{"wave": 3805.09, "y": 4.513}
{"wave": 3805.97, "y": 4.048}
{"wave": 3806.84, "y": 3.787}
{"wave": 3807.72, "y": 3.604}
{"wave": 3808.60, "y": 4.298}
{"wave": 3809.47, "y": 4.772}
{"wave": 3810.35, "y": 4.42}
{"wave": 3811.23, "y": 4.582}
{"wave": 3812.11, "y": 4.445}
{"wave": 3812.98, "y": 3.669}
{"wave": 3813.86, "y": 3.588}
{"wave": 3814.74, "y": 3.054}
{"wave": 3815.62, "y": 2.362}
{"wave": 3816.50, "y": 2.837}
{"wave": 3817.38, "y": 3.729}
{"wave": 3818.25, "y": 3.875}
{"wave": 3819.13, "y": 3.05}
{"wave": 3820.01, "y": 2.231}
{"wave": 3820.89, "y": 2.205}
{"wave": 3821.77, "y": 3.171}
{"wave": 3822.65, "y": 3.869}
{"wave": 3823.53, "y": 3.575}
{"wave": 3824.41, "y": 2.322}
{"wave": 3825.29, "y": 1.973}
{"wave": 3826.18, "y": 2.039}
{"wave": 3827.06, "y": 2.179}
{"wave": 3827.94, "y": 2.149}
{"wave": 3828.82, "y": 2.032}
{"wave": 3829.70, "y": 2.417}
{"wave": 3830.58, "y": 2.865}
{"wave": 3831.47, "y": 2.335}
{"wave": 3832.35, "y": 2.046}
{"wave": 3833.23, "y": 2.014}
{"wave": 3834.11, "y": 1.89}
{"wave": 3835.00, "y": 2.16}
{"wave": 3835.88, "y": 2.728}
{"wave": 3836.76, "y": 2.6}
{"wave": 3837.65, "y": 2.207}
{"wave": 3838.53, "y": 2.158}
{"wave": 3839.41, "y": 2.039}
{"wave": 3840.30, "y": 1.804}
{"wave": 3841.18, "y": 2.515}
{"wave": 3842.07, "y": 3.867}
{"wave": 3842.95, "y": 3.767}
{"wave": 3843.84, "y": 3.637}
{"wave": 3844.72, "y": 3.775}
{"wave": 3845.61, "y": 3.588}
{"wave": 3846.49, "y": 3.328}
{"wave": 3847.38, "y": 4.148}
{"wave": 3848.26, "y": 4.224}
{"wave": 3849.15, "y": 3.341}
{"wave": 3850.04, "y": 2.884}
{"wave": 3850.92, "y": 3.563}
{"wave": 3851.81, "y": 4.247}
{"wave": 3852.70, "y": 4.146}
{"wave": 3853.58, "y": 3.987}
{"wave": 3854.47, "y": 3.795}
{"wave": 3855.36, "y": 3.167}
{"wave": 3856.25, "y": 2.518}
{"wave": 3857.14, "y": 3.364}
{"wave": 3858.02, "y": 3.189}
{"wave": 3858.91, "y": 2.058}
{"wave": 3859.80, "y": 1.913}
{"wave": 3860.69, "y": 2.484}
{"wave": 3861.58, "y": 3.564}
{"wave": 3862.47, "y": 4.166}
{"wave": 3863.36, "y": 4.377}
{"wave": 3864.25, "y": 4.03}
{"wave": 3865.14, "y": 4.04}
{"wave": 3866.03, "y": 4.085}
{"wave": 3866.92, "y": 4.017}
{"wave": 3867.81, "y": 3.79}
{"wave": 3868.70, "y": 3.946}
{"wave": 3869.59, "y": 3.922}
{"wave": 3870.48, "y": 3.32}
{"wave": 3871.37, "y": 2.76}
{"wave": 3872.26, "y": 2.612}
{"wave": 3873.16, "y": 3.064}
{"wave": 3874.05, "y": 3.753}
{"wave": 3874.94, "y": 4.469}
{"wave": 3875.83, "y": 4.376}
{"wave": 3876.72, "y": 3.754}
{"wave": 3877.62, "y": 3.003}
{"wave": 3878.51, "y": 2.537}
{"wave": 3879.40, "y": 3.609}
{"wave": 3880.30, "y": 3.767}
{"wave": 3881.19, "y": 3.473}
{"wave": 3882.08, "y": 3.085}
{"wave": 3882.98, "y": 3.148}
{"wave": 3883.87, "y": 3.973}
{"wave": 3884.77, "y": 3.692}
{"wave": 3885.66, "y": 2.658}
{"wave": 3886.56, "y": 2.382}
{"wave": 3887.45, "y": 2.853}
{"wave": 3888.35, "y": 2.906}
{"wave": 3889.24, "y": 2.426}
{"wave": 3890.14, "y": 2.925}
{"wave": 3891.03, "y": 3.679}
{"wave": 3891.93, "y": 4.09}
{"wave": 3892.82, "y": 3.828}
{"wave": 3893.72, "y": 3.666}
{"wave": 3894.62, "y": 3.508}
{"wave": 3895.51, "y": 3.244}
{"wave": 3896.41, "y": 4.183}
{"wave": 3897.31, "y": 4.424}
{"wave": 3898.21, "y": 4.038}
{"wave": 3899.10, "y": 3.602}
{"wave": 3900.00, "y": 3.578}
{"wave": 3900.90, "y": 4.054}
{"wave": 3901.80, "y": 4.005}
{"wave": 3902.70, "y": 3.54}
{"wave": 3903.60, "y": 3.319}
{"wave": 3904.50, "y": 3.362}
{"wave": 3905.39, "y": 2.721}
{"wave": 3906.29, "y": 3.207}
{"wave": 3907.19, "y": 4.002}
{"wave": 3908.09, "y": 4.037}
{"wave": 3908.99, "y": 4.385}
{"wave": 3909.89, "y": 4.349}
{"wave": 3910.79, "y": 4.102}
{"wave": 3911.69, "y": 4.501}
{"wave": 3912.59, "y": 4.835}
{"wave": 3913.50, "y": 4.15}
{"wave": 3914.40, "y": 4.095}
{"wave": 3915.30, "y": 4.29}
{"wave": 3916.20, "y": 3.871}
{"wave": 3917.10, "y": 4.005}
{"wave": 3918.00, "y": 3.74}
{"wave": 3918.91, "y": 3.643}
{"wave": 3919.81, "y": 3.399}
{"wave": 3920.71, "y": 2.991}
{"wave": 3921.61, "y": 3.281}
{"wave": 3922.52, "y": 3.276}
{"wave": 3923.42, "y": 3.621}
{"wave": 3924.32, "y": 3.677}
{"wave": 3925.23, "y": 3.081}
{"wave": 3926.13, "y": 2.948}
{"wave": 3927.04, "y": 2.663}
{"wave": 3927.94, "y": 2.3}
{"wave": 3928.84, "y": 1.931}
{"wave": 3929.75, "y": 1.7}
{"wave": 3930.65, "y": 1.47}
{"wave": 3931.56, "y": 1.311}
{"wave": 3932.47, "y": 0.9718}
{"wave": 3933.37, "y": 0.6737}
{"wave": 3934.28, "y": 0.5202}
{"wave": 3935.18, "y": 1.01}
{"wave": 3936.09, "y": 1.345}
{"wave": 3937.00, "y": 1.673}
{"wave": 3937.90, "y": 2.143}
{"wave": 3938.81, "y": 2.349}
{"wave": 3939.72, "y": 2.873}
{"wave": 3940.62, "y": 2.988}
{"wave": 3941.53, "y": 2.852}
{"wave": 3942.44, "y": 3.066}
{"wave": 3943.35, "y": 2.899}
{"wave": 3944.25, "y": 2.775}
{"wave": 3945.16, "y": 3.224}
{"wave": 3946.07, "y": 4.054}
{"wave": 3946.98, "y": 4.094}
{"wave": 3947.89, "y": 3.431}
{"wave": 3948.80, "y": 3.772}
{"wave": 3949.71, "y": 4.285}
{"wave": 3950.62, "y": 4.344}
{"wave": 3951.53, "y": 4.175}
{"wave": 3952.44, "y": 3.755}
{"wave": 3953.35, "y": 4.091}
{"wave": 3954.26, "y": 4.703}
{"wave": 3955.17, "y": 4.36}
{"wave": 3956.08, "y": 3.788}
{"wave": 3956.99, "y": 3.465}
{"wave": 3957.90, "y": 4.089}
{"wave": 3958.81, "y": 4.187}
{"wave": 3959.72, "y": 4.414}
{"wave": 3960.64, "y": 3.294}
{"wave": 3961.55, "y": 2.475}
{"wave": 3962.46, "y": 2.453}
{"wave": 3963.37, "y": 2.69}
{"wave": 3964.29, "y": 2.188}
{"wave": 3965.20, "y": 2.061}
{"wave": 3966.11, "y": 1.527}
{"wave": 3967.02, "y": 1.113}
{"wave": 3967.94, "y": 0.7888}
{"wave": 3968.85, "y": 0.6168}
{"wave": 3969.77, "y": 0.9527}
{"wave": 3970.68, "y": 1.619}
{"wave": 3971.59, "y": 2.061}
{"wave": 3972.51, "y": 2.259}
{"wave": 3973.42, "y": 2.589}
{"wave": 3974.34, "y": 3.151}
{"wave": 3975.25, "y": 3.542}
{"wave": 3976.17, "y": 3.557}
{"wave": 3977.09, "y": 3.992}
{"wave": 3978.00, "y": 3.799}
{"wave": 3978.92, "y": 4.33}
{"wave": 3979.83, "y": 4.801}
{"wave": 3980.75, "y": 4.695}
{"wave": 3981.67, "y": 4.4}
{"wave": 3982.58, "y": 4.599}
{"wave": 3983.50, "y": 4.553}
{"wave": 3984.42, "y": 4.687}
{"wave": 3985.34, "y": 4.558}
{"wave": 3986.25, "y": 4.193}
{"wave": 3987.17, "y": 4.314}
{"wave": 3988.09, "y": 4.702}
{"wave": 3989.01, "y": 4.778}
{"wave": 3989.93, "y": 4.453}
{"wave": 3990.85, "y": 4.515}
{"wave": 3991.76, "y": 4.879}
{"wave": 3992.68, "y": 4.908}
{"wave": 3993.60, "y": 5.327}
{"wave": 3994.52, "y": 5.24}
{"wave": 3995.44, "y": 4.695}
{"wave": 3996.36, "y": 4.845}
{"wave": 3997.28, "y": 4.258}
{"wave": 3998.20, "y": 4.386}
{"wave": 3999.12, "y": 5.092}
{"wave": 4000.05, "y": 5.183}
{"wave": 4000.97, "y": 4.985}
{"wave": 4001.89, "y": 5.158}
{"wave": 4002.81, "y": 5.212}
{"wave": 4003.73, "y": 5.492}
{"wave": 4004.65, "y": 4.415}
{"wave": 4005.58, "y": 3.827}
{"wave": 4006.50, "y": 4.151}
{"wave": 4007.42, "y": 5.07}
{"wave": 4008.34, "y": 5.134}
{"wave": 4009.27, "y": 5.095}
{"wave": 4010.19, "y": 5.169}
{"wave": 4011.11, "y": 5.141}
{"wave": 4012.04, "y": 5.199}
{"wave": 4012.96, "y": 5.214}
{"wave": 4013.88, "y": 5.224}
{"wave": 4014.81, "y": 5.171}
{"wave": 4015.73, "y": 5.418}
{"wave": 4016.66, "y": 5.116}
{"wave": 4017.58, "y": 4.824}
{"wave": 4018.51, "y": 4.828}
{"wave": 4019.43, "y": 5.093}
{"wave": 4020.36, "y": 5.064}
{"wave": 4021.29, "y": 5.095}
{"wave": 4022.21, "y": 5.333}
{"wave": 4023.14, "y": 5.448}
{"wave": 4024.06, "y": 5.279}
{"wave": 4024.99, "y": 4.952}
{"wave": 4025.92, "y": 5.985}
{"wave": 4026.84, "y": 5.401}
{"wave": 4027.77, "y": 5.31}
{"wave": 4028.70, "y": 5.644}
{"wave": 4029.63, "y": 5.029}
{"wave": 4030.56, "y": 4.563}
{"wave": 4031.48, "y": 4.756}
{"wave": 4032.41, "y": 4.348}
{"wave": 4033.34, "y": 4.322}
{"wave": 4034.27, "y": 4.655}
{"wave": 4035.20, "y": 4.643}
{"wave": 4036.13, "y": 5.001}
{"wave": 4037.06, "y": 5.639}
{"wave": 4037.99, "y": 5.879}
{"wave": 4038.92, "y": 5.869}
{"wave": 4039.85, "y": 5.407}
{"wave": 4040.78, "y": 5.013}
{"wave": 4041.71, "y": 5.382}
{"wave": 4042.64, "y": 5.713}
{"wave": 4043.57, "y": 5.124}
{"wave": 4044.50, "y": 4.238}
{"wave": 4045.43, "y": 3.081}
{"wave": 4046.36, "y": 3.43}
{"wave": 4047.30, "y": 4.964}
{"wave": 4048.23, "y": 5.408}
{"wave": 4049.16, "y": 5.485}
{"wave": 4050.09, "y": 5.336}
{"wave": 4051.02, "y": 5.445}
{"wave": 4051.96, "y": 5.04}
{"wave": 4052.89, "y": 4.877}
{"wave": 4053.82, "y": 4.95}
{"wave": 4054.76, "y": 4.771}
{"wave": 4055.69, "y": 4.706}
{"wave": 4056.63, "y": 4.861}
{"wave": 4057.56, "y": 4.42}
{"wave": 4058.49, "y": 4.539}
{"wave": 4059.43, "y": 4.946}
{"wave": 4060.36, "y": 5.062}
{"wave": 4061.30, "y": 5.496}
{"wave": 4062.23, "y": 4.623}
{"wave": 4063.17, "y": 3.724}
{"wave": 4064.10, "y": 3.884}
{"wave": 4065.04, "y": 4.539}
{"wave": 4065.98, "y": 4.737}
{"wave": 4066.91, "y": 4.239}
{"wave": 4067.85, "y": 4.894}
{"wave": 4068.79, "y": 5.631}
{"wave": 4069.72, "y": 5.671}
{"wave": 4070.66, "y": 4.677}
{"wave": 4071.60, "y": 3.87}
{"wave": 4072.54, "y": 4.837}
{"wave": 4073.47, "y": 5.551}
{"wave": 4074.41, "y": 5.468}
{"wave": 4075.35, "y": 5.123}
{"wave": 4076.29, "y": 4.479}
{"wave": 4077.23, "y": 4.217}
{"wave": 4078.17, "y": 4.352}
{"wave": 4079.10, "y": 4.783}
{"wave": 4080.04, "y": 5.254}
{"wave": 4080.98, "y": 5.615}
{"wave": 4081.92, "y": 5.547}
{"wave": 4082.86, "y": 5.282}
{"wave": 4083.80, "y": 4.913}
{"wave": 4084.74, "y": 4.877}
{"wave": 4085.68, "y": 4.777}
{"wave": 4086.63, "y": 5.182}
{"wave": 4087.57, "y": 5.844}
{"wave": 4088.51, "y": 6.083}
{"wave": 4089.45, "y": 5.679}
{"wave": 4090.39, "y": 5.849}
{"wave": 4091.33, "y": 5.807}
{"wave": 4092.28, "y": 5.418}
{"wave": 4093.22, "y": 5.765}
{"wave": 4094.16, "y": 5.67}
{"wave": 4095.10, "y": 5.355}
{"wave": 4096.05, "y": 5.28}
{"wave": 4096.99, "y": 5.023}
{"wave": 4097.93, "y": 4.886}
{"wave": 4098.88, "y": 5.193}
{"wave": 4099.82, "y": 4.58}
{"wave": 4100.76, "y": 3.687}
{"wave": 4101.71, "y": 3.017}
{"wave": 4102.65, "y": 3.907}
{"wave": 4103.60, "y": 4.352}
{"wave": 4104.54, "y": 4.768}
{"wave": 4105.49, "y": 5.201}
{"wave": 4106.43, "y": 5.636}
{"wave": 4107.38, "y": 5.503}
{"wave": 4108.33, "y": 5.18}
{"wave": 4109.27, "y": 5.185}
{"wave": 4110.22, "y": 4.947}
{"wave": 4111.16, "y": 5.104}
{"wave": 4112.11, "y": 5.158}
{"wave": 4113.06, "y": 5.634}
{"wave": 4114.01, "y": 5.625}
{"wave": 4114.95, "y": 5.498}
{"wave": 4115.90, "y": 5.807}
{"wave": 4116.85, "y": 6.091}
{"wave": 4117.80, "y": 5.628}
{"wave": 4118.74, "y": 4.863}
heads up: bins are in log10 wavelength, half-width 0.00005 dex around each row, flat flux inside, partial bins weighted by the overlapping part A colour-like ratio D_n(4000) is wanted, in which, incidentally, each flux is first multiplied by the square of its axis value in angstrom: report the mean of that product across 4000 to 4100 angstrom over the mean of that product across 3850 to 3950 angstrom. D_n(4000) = 1.65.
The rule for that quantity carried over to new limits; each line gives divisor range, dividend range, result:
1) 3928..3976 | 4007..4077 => 1.96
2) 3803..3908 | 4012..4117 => 1.68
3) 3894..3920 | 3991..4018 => 1.34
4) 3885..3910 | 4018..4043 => 1.57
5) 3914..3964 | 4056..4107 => 1.73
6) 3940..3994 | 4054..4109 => 1.49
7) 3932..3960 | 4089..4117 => 1.79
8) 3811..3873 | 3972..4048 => 1.67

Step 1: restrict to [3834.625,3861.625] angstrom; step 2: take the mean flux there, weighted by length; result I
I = 3.12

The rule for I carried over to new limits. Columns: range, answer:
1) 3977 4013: 4.74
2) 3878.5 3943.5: 3.16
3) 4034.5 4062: 4.99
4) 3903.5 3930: 3.53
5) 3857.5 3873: 3.42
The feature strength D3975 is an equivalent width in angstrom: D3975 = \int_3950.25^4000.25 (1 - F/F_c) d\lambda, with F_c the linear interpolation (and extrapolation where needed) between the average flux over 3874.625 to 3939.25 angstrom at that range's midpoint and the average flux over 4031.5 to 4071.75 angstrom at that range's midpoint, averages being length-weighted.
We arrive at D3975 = 3.66 angstrom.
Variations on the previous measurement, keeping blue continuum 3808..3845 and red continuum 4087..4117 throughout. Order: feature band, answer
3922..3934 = 4.78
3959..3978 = 7.76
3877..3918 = -1.20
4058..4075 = 0.38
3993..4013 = -2.42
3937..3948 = 2.54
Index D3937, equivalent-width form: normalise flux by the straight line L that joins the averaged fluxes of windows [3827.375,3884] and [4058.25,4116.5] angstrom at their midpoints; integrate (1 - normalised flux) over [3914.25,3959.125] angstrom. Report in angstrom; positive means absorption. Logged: 9.3 angstrom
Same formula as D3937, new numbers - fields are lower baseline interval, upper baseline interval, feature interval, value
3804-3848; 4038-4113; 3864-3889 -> 0.12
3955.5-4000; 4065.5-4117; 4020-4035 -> -2.77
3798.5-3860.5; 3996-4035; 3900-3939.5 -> 9.73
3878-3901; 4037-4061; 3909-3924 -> -0.87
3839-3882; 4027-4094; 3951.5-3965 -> 2.06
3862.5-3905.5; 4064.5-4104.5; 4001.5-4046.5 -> -4.63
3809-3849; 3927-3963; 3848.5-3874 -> -4.20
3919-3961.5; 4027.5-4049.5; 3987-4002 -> -2.72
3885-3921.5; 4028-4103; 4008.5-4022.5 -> -1.77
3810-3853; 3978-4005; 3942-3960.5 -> 1.99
